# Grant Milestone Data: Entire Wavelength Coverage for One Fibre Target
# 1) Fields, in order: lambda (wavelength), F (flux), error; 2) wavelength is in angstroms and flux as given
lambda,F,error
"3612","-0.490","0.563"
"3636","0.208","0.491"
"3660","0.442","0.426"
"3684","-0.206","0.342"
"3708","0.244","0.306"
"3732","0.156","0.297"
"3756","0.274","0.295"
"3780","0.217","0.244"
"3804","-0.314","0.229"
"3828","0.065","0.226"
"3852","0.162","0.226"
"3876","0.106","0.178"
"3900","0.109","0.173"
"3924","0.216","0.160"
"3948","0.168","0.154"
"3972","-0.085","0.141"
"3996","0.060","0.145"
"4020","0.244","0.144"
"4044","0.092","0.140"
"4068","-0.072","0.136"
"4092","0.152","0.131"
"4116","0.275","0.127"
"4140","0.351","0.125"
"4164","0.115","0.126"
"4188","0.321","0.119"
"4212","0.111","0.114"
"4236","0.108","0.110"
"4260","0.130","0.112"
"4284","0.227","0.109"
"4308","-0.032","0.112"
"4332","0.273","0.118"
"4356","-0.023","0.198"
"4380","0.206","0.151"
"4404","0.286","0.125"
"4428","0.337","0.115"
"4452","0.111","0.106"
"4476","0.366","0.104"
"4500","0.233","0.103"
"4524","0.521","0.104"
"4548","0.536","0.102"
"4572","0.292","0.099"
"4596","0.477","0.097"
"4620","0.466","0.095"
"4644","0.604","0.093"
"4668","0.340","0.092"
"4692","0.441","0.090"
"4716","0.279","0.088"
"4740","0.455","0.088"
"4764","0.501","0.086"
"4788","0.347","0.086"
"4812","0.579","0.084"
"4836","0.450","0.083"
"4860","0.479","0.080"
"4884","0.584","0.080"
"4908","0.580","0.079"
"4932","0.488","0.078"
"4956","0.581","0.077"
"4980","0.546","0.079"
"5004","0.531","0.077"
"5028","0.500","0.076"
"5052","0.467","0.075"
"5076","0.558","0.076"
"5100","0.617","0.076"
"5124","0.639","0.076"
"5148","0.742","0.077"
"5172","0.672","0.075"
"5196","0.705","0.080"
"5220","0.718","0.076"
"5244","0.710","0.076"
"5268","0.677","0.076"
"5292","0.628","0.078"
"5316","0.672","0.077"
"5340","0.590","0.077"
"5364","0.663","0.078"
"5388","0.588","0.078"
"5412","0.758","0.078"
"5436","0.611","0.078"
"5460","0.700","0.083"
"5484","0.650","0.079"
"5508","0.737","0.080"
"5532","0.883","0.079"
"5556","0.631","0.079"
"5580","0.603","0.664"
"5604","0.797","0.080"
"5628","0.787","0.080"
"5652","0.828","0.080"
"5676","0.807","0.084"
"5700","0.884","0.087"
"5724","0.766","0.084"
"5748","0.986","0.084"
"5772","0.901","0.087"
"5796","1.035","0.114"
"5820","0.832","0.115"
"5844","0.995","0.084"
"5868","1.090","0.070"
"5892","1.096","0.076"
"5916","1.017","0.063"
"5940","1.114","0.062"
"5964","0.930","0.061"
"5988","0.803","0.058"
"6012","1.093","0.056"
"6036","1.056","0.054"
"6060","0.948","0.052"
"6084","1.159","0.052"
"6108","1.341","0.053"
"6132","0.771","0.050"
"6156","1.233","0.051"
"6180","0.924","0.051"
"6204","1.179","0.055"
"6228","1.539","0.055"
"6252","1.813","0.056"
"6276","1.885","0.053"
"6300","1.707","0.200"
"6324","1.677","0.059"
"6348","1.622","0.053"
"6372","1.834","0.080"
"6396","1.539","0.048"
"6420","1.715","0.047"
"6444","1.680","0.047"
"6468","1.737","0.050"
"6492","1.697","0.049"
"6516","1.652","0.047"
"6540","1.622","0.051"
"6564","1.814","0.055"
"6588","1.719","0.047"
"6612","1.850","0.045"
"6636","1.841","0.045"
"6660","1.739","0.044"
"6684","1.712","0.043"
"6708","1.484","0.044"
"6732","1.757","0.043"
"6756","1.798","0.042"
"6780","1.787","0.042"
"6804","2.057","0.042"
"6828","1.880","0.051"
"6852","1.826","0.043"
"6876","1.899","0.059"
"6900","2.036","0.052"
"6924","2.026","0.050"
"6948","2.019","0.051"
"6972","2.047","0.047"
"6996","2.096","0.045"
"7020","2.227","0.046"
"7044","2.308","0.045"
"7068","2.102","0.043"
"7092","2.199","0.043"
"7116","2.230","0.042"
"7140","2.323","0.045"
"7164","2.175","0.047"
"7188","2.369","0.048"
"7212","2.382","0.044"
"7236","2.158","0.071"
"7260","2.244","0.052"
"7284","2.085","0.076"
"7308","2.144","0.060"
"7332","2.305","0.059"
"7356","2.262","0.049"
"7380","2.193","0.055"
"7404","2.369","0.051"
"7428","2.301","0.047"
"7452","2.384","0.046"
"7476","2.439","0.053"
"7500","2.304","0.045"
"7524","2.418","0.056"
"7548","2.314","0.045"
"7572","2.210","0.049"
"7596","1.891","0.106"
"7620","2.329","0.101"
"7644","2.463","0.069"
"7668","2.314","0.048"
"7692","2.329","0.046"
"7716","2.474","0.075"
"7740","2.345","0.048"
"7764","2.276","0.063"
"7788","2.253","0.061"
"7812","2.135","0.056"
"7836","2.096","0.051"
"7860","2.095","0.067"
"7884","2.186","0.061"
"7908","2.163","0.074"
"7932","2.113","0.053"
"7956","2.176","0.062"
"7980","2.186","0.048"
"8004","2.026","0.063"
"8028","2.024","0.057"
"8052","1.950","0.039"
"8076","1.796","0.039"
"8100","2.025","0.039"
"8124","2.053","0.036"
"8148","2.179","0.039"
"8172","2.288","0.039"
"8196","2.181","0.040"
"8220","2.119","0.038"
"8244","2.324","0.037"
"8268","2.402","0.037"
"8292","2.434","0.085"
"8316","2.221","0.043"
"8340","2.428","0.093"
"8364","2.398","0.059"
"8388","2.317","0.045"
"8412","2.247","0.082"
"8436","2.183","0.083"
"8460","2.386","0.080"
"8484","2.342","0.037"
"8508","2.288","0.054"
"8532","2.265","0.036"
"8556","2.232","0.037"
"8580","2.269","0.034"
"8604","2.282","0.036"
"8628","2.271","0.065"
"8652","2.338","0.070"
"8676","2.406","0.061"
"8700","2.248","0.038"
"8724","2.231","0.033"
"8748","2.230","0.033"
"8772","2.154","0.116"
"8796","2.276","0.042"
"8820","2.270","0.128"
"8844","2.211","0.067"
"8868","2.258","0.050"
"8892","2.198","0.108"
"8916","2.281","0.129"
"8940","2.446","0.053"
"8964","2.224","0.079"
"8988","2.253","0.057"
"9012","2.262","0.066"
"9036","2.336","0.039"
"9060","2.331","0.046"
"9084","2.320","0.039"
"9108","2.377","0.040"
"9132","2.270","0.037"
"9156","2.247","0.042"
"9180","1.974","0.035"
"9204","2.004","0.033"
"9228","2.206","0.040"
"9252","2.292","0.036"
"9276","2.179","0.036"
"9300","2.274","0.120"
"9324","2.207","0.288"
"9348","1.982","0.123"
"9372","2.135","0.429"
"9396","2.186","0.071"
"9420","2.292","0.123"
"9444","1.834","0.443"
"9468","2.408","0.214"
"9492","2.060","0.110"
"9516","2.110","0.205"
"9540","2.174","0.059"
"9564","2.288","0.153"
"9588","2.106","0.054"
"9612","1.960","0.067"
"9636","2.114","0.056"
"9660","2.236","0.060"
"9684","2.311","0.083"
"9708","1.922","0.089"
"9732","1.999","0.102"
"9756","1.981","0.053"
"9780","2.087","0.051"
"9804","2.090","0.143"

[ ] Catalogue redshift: 0.56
